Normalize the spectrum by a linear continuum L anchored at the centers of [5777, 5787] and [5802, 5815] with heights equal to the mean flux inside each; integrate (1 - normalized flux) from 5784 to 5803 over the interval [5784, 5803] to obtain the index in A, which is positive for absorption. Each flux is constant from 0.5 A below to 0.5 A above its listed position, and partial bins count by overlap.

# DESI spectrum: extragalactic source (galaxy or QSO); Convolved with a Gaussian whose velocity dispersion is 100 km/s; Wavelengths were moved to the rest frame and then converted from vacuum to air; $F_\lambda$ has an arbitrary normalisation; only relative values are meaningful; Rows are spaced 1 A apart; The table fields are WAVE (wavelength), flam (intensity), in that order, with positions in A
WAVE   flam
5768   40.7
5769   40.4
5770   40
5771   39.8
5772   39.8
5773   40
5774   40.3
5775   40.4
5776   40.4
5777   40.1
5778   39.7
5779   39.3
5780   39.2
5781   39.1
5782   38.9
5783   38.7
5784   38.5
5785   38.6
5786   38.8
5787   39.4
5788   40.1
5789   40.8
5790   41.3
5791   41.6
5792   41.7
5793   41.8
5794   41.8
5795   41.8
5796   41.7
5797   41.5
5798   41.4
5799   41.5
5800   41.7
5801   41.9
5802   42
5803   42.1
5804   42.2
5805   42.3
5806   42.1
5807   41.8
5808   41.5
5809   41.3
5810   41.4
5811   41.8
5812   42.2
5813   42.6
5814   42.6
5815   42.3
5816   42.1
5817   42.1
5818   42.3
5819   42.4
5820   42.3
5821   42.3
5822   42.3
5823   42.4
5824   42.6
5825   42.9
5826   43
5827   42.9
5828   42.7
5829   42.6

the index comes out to -0.3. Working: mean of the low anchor 39.1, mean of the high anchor 42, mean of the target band 41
